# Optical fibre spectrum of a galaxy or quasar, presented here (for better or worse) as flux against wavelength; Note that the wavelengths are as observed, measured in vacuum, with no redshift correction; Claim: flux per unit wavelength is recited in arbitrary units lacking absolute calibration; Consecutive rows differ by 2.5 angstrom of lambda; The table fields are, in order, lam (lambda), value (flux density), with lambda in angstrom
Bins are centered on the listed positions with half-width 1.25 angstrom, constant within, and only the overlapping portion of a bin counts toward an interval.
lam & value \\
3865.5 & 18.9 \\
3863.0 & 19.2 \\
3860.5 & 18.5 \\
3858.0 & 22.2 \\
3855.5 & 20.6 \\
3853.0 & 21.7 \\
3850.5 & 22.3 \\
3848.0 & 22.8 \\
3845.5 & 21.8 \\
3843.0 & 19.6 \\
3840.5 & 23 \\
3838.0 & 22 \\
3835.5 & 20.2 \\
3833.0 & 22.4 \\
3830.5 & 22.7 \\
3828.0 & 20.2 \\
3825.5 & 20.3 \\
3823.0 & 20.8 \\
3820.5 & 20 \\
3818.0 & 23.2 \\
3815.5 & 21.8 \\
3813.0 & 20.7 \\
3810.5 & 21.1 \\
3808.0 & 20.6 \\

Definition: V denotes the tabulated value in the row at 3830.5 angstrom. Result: 22.7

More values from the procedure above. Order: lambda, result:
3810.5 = 21.1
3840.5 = 23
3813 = 20.7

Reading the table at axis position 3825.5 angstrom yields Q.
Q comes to 20.3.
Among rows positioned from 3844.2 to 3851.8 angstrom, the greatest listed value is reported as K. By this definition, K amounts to 22.8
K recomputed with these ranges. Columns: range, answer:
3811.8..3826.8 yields 23.2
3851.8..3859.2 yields 22.2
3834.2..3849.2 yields 23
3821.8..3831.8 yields 22.7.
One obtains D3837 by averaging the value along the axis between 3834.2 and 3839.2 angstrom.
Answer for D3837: 21.1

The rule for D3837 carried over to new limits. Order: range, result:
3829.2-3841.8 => 22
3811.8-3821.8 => 21.4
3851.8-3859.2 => 21.5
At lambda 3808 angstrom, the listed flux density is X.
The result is 20.6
